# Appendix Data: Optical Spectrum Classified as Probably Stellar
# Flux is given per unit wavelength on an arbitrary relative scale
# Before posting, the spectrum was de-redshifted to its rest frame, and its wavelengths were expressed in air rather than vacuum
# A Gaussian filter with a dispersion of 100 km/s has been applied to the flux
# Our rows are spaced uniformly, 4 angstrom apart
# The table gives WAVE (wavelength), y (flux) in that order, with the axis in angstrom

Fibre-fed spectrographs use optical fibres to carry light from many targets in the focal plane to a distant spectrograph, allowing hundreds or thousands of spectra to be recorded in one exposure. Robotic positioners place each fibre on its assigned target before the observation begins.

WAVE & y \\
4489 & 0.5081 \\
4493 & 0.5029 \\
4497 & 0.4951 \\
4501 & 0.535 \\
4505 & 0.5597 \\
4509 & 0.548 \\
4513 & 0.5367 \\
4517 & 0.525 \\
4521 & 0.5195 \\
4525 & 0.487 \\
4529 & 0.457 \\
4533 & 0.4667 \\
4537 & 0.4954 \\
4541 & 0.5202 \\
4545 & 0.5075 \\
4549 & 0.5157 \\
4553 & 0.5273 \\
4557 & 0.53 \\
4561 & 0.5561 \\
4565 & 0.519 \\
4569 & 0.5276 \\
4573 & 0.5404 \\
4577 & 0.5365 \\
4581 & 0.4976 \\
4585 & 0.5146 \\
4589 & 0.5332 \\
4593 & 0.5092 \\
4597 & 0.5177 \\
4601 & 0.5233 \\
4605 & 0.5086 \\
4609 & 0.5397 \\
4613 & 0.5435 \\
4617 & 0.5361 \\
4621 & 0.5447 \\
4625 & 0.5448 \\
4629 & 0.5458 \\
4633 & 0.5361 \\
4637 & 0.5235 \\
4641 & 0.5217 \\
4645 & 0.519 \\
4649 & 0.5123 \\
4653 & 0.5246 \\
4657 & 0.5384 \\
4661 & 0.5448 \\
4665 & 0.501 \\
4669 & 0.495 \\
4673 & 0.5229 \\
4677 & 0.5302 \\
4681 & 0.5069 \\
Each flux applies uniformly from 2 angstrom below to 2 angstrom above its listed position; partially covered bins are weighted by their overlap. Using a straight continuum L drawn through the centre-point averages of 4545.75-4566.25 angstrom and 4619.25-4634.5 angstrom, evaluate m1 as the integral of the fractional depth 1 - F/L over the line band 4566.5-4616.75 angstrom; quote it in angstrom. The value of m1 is 1.1 angstrom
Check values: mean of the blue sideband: 0.529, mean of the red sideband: 0.543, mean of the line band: 0.525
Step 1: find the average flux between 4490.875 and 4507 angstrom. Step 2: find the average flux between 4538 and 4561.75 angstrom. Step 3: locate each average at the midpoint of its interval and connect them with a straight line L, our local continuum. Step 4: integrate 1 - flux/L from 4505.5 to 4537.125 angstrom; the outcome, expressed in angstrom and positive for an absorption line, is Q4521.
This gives 0.9 angstrom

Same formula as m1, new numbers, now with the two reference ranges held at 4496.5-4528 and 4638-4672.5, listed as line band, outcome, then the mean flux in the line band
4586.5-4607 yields 0.1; 0.518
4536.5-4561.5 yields 0.1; 0.521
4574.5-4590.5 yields 0.1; 0.521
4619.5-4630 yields -0.5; 0.545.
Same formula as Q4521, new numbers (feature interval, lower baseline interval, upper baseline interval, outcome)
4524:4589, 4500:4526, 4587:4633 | 2.2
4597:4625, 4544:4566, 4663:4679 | -0.7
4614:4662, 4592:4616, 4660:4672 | -1.4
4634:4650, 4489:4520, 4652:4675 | 0.0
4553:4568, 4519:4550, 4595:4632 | -0.8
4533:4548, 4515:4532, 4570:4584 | 0.1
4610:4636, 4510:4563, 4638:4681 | -1.2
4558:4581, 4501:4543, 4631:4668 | -0.7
